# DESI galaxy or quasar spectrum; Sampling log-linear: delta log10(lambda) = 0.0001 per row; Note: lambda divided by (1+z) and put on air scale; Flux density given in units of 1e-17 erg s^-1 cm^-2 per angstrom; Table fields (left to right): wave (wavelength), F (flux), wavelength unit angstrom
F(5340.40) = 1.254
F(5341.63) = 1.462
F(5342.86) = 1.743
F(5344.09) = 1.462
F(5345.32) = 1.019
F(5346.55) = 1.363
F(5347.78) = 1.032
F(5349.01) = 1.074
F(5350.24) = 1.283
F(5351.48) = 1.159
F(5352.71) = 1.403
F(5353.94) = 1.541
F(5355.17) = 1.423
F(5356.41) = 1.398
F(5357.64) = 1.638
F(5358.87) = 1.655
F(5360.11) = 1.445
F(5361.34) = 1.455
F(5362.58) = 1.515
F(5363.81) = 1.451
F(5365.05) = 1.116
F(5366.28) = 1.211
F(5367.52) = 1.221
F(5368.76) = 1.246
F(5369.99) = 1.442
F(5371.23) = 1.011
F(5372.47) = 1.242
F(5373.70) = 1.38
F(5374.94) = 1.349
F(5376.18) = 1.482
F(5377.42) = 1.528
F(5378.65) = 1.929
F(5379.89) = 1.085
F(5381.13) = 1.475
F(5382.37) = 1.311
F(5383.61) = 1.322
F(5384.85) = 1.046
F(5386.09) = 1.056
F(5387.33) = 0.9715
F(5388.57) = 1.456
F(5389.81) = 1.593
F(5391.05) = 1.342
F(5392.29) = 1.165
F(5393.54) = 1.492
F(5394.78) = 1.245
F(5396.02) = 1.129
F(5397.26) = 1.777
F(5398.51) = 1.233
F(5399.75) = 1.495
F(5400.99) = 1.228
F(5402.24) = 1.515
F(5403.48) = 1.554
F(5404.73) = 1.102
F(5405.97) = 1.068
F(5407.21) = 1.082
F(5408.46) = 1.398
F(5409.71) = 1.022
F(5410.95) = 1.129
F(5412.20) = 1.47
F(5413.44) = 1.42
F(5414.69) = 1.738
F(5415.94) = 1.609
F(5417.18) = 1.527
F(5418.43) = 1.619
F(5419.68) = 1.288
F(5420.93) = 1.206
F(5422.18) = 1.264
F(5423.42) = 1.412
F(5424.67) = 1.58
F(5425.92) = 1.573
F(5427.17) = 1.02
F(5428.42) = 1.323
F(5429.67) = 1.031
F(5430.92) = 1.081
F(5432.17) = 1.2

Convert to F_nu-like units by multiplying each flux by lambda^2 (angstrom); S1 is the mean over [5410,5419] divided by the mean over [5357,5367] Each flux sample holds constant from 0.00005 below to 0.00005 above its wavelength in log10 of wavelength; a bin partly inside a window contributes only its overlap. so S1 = 1.1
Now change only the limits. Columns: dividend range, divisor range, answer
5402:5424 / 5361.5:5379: 1.01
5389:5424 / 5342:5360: 1.01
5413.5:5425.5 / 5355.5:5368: 1.06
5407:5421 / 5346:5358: 1.07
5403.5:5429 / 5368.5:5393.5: 1.03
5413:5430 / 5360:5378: 1.07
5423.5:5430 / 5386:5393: 1.05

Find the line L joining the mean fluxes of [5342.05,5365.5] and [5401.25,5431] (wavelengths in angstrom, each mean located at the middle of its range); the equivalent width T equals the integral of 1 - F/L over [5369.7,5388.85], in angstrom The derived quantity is 0.7 angstrom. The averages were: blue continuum 1.38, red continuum 1.34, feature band 1.31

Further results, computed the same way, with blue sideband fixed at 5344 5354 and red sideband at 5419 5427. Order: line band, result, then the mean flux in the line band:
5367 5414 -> -0.3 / 1.32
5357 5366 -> -1.4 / 1.46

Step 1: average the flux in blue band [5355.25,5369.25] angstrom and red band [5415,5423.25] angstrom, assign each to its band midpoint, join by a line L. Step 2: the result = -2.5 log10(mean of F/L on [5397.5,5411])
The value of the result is 0.12 mag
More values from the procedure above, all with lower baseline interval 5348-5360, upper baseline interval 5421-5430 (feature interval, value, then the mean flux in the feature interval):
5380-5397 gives 0.06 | 1.28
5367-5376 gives 0.07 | 1.28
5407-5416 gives -0.02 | 1.35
